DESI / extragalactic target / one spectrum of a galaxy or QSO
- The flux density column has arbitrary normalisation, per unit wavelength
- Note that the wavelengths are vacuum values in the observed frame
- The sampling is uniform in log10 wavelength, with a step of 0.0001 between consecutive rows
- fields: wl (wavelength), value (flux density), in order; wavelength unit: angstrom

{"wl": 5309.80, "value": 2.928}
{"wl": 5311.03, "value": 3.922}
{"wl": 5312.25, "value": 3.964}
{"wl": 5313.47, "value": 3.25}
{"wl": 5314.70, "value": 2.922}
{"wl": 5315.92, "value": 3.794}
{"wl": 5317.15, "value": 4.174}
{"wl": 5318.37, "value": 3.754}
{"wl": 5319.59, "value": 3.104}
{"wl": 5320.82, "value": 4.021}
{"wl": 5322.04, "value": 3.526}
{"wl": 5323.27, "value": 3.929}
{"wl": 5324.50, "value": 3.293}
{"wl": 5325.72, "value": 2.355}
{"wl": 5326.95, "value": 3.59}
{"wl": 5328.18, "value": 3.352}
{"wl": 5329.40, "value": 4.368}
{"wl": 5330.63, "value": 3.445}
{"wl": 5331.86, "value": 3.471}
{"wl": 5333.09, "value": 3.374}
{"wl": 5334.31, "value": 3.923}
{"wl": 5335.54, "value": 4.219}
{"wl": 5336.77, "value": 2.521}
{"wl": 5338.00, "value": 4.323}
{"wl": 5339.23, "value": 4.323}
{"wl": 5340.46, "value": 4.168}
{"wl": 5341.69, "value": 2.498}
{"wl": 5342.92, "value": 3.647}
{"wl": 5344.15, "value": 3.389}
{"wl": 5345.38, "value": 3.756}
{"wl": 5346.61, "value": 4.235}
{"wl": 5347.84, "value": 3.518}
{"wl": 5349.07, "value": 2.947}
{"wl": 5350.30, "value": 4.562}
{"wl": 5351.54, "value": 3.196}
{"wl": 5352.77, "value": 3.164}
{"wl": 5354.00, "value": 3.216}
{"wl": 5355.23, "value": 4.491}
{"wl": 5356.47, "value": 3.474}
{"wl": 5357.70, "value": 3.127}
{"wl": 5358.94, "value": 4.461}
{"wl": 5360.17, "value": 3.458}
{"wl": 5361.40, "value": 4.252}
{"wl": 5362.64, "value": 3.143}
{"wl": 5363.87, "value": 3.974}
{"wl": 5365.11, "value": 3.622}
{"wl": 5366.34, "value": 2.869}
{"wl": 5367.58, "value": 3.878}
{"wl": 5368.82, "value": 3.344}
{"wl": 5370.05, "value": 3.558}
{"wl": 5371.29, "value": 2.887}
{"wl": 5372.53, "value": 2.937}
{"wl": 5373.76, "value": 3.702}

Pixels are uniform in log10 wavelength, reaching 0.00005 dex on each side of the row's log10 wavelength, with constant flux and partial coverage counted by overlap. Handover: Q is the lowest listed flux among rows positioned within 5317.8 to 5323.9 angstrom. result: 3.104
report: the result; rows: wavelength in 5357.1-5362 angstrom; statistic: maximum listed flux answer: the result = 4.461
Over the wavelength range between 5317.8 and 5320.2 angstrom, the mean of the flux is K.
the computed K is 3.43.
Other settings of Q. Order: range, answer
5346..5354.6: 2.947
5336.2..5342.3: 2.498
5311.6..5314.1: 3.25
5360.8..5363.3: 3.143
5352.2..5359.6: 3.127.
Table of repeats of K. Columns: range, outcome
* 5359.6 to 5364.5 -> 3.71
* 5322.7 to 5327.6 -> 3.28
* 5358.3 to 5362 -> 4.05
